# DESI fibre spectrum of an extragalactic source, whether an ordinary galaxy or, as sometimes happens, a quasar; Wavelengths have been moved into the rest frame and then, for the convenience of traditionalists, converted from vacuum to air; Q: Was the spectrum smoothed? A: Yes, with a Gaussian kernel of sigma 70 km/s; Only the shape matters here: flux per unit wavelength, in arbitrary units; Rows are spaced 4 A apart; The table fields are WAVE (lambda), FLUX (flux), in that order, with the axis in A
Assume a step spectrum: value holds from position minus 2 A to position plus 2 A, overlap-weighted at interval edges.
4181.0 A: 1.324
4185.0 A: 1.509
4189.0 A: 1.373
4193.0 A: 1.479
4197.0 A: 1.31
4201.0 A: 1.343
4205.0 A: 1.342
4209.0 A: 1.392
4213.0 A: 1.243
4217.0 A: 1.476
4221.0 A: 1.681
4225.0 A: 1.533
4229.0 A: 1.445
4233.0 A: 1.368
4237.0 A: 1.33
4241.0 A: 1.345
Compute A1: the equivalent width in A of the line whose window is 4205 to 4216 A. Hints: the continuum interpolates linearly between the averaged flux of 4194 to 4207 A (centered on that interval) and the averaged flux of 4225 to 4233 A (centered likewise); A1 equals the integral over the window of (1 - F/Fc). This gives 0.3 A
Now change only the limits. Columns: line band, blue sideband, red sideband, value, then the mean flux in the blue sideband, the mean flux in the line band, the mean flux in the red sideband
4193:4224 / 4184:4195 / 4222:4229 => 1.7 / 1.45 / 1.41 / 1.53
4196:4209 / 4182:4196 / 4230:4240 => 0.6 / 1.43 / 1.34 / 1.36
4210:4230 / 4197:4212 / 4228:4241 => -1.7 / 1.34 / 1.47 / 1.37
